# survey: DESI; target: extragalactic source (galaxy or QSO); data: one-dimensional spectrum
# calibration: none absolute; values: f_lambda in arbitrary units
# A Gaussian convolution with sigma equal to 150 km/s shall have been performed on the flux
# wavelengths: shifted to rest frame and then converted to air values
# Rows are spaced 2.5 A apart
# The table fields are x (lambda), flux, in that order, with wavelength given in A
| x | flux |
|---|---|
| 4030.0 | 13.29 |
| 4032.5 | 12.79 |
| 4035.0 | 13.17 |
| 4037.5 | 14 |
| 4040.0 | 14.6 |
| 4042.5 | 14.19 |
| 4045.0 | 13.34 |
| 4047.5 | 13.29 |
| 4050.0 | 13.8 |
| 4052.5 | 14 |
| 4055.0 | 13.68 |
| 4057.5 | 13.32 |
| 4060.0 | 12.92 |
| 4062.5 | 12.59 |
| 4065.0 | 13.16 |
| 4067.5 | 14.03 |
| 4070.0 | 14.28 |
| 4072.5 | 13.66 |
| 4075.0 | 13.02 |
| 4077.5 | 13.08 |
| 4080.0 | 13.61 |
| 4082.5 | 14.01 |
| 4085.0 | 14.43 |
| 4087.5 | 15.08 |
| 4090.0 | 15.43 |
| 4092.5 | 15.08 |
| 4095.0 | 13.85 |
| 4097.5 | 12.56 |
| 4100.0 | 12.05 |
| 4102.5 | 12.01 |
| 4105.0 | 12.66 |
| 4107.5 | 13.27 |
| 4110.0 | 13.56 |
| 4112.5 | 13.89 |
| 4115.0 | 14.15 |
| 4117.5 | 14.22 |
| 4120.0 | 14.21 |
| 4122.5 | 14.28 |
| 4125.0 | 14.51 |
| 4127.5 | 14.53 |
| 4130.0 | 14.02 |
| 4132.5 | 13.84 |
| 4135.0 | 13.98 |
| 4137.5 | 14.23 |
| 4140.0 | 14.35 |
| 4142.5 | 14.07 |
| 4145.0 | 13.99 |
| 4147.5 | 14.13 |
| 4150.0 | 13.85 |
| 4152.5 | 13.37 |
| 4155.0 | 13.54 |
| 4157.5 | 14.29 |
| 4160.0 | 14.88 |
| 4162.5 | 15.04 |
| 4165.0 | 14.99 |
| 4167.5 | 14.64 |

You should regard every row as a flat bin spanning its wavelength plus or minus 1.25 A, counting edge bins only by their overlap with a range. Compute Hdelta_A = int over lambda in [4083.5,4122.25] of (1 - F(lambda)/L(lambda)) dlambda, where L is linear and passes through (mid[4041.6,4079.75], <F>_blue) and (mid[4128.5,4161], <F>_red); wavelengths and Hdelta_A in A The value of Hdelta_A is 0.0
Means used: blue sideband 13.5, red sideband 14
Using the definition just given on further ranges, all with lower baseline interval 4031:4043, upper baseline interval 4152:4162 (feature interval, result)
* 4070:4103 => 0.4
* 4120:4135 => -0.2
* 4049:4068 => 0.5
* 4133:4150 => 0.0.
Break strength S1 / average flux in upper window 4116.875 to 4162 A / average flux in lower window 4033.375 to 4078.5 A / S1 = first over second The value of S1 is 1.04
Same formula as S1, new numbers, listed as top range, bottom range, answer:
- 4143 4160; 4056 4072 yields 1.04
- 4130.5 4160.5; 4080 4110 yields 1.03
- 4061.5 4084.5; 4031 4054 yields 0.99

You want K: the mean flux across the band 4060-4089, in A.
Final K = 13.7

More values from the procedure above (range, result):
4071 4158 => 13.8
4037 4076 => 13.6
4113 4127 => 14.3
